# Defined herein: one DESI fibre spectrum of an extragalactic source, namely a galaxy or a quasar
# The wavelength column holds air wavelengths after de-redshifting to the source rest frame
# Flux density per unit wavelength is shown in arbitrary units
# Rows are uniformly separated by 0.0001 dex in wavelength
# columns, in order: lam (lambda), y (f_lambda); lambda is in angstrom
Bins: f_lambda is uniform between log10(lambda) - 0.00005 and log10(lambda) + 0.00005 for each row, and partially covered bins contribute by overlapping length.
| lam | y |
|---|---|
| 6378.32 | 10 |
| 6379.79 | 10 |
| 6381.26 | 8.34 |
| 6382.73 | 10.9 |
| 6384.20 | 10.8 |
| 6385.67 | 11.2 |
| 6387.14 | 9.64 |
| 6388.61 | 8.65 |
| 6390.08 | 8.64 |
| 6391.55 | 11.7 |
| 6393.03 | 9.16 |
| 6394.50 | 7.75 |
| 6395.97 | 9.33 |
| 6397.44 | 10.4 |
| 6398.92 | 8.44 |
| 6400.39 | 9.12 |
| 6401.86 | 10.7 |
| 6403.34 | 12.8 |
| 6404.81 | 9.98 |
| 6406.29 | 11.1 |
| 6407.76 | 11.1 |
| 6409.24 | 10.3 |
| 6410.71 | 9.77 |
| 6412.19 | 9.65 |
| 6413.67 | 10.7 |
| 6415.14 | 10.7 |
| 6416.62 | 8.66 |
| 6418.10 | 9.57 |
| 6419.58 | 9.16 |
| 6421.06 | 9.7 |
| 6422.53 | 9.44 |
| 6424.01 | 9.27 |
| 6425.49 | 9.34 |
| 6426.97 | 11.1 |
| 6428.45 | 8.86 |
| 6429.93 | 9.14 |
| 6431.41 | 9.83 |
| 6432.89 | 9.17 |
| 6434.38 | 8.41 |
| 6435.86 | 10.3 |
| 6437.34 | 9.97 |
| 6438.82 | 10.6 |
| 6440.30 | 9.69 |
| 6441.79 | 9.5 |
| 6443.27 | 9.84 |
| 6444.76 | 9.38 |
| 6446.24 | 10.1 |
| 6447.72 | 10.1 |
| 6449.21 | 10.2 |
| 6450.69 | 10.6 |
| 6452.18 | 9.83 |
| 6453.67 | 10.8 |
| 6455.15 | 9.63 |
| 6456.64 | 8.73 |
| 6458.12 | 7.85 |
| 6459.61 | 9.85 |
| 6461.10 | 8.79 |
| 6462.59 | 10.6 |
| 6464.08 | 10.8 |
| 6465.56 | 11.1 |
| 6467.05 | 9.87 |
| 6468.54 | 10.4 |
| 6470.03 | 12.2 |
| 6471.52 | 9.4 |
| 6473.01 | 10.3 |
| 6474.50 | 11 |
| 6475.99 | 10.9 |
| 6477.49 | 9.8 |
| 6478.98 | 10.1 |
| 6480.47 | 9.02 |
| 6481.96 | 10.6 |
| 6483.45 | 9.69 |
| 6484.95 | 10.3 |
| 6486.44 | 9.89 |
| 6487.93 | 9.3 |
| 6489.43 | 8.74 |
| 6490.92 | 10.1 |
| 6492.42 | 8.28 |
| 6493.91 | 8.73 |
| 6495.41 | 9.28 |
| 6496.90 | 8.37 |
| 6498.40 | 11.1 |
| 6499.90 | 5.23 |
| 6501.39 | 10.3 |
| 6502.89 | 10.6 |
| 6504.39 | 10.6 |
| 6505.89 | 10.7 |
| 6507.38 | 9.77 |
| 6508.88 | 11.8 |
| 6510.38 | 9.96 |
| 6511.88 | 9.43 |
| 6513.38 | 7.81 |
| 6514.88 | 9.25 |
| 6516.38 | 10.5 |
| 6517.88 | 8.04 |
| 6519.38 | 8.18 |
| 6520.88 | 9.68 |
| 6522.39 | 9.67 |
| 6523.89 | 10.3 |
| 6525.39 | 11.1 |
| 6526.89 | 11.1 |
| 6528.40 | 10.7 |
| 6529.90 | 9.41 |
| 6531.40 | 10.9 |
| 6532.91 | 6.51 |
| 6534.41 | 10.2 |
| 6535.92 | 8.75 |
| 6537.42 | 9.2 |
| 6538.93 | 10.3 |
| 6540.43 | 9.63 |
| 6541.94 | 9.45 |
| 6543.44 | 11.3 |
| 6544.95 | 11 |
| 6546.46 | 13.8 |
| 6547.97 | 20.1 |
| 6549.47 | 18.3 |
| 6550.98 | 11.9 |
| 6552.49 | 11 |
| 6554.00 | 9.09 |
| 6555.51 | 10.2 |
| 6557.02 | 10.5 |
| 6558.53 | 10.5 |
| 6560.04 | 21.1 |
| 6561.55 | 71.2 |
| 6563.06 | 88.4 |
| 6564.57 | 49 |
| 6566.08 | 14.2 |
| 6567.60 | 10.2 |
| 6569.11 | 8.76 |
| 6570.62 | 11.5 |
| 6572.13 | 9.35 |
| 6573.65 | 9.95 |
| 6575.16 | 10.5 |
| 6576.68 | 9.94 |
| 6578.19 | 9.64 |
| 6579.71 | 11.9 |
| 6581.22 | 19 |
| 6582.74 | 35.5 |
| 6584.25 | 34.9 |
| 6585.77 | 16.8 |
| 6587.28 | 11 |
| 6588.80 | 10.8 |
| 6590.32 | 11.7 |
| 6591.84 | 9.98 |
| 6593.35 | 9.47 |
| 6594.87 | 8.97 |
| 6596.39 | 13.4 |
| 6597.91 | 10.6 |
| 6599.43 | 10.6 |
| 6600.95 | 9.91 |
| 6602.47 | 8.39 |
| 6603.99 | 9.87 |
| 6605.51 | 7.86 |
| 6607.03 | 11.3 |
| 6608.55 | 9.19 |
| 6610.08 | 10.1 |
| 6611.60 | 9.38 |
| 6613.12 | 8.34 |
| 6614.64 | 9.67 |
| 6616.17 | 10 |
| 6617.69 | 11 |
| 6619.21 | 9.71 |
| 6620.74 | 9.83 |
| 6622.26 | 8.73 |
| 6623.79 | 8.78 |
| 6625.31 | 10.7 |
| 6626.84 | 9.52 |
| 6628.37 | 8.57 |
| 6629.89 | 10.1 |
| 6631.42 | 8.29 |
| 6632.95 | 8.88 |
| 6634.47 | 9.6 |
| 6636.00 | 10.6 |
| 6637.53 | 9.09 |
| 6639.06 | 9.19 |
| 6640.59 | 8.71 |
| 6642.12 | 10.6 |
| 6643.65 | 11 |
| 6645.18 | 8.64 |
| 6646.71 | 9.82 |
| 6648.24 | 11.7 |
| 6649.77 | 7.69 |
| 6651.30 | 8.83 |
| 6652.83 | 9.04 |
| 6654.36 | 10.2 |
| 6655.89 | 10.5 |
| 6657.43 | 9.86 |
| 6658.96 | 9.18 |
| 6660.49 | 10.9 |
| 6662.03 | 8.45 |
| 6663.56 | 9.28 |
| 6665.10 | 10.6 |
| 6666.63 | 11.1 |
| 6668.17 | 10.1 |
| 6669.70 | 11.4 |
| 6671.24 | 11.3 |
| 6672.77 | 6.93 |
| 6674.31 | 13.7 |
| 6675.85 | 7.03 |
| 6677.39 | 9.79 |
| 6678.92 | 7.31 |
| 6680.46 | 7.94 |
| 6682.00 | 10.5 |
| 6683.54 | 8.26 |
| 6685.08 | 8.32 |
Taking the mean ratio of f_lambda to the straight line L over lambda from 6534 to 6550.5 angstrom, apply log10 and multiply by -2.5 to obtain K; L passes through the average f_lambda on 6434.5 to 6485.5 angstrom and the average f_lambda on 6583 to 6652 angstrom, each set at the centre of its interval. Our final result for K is -0.16 mag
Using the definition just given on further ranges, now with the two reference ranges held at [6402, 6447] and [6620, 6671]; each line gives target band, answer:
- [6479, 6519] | 0.04 mag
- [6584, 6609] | -0.19 mag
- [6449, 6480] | -0.03 mag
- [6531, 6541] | 0.06 mag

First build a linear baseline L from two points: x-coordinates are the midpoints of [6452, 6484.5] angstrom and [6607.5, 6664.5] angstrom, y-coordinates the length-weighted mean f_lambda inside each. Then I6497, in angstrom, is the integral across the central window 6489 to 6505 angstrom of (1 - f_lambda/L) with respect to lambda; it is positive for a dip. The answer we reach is 1.2 angstrom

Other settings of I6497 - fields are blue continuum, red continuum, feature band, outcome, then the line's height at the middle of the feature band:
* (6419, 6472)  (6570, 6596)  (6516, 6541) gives 5.6 angstrom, 12.5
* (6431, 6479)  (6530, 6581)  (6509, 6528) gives 6.0 angstrom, 14.1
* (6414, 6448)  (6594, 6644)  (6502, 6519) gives -0.3 angstrom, 9.67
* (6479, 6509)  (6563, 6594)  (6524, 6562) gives 3.0 angstrom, 14.3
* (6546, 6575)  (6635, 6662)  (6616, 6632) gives 4.2 angstrom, 13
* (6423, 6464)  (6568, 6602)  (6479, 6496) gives 2.1 angstrom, 10.8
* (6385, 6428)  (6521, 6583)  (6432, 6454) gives 3.0 angstrom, 11.4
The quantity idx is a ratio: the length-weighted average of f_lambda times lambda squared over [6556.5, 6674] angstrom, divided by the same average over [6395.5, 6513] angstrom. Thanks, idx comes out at 1.4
